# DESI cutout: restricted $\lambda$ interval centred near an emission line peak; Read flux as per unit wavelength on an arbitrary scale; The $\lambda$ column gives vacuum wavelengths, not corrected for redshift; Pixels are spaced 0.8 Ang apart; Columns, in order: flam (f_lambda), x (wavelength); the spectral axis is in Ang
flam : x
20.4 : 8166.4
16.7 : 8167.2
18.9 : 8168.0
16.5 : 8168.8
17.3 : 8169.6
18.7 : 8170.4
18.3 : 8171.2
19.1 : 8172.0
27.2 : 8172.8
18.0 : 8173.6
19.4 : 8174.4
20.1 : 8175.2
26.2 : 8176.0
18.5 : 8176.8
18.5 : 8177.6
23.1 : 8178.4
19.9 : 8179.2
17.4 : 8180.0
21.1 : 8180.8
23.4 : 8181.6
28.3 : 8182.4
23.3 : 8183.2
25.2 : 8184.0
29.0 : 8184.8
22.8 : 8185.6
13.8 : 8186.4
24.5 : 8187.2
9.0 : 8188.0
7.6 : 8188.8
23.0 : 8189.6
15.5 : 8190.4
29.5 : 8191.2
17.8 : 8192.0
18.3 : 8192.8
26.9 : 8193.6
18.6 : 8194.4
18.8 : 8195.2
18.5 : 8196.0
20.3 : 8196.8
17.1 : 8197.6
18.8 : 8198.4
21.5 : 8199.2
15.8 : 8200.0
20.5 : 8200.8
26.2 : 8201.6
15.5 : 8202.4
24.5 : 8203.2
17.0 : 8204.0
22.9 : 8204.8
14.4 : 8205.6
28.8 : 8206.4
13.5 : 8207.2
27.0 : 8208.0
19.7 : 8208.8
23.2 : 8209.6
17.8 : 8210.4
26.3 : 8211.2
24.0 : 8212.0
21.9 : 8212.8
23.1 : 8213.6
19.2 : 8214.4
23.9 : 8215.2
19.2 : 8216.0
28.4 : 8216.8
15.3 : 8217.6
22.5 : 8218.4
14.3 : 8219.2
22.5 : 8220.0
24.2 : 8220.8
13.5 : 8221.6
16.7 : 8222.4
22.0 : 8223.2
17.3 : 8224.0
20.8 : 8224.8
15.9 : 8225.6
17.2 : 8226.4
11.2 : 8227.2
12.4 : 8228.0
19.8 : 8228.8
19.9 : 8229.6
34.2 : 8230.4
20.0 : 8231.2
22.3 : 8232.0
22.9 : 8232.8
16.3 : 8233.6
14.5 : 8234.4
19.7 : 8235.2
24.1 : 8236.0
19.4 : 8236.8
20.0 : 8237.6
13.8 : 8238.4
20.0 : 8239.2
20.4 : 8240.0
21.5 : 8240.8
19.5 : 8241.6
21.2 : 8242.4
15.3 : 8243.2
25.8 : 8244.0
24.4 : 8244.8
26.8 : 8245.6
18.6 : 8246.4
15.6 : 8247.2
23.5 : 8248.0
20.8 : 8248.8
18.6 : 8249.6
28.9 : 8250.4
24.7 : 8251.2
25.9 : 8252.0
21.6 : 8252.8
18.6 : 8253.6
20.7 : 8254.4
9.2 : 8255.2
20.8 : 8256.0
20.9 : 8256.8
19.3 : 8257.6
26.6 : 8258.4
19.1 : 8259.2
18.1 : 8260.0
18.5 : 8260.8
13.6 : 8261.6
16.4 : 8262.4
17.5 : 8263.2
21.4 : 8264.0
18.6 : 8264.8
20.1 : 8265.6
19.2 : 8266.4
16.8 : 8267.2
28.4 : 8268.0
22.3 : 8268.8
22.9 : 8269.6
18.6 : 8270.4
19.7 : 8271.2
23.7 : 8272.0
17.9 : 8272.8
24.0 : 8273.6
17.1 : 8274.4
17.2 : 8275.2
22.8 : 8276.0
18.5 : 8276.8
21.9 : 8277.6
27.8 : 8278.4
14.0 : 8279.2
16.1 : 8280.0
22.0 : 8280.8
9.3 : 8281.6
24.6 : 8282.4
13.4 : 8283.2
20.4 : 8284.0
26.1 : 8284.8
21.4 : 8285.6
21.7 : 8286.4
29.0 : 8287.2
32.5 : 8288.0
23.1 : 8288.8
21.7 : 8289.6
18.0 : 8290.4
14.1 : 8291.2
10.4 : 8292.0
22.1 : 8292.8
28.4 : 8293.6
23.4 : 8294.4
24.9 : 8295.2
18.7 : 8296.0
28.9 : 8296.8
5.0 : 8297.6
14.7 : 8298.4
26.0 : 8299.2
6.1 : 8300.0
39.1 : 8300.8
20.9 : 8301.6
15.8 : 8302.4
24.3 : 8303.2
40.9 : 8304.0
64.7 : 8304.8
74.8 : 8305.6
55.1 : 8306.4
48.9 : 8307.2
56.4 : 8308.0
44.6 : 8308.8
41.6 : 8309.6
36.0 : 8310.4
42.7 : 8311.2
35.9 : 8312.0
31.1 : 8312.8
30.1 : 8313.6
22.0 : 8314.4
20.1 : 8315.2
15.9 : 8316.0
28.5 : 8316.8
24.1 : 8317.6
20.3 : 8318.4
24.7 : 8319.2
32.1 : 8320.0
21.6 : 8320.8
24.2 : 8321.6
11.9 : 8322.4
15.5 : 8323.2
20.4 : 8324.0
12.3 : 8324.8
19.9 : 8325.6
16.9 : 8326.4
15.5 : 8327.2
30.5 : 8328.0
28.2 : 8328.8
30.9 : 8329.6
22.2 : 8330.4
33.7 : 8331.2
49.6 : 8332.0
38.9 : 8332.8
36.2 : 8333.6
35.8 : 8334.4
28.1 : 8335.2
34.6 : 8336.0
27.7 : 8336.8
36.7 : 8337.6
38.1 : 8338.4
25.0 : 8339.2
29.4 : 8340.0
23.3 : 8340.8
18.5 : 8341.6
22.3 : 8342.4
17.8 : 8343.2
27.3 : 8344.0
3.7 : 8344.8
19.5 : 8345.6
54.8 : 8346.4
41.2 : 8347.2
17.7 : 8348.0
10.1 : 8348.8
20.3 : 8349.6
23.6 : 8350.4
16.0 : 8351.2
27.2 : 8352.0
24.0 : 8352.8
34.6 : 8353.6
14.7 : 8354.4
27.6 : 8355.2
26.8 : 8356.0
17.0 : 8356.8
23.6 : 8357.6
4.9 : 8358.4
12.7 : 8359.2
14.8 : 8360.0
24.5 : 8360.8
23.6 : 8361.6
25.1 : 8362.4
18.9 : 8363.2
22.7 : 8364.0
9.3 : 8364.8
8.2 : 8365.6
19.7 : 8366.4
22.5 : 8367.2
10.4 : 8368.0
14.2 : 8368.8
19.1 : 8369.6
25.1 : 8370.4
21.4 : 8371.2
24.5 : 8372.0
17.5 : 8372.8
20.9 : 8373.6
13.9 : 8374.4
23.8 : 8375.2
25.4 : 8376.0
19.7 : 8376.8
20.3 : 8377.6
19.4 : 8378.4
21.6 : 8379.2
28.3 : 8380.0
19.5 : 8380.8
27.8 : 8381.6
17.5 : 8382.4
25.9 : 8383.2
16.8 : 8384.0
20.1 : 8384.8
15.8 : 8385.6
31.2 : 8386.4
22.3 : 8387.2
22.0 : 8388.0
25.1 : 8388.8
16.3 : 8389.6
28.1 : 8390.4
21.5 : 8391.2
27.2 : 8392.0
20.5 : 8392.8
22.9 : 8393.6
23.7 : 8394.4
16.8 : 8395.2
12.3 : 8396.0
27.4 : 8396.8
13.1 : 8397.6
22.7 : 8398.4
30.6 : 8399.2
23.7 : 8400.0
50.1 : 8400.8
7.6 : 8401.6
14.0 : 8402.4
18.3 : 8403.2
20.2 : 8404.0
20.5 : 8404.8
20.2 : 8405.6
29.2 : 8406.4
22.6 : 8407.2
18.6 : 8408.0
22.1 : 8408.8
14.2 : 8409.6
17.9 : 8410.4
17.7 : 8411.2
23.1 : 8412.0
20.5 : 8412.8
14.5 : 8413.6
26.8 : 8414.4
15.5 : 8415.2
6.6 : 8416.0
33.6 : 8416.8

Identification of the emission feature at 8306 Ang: H-alpha 6563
